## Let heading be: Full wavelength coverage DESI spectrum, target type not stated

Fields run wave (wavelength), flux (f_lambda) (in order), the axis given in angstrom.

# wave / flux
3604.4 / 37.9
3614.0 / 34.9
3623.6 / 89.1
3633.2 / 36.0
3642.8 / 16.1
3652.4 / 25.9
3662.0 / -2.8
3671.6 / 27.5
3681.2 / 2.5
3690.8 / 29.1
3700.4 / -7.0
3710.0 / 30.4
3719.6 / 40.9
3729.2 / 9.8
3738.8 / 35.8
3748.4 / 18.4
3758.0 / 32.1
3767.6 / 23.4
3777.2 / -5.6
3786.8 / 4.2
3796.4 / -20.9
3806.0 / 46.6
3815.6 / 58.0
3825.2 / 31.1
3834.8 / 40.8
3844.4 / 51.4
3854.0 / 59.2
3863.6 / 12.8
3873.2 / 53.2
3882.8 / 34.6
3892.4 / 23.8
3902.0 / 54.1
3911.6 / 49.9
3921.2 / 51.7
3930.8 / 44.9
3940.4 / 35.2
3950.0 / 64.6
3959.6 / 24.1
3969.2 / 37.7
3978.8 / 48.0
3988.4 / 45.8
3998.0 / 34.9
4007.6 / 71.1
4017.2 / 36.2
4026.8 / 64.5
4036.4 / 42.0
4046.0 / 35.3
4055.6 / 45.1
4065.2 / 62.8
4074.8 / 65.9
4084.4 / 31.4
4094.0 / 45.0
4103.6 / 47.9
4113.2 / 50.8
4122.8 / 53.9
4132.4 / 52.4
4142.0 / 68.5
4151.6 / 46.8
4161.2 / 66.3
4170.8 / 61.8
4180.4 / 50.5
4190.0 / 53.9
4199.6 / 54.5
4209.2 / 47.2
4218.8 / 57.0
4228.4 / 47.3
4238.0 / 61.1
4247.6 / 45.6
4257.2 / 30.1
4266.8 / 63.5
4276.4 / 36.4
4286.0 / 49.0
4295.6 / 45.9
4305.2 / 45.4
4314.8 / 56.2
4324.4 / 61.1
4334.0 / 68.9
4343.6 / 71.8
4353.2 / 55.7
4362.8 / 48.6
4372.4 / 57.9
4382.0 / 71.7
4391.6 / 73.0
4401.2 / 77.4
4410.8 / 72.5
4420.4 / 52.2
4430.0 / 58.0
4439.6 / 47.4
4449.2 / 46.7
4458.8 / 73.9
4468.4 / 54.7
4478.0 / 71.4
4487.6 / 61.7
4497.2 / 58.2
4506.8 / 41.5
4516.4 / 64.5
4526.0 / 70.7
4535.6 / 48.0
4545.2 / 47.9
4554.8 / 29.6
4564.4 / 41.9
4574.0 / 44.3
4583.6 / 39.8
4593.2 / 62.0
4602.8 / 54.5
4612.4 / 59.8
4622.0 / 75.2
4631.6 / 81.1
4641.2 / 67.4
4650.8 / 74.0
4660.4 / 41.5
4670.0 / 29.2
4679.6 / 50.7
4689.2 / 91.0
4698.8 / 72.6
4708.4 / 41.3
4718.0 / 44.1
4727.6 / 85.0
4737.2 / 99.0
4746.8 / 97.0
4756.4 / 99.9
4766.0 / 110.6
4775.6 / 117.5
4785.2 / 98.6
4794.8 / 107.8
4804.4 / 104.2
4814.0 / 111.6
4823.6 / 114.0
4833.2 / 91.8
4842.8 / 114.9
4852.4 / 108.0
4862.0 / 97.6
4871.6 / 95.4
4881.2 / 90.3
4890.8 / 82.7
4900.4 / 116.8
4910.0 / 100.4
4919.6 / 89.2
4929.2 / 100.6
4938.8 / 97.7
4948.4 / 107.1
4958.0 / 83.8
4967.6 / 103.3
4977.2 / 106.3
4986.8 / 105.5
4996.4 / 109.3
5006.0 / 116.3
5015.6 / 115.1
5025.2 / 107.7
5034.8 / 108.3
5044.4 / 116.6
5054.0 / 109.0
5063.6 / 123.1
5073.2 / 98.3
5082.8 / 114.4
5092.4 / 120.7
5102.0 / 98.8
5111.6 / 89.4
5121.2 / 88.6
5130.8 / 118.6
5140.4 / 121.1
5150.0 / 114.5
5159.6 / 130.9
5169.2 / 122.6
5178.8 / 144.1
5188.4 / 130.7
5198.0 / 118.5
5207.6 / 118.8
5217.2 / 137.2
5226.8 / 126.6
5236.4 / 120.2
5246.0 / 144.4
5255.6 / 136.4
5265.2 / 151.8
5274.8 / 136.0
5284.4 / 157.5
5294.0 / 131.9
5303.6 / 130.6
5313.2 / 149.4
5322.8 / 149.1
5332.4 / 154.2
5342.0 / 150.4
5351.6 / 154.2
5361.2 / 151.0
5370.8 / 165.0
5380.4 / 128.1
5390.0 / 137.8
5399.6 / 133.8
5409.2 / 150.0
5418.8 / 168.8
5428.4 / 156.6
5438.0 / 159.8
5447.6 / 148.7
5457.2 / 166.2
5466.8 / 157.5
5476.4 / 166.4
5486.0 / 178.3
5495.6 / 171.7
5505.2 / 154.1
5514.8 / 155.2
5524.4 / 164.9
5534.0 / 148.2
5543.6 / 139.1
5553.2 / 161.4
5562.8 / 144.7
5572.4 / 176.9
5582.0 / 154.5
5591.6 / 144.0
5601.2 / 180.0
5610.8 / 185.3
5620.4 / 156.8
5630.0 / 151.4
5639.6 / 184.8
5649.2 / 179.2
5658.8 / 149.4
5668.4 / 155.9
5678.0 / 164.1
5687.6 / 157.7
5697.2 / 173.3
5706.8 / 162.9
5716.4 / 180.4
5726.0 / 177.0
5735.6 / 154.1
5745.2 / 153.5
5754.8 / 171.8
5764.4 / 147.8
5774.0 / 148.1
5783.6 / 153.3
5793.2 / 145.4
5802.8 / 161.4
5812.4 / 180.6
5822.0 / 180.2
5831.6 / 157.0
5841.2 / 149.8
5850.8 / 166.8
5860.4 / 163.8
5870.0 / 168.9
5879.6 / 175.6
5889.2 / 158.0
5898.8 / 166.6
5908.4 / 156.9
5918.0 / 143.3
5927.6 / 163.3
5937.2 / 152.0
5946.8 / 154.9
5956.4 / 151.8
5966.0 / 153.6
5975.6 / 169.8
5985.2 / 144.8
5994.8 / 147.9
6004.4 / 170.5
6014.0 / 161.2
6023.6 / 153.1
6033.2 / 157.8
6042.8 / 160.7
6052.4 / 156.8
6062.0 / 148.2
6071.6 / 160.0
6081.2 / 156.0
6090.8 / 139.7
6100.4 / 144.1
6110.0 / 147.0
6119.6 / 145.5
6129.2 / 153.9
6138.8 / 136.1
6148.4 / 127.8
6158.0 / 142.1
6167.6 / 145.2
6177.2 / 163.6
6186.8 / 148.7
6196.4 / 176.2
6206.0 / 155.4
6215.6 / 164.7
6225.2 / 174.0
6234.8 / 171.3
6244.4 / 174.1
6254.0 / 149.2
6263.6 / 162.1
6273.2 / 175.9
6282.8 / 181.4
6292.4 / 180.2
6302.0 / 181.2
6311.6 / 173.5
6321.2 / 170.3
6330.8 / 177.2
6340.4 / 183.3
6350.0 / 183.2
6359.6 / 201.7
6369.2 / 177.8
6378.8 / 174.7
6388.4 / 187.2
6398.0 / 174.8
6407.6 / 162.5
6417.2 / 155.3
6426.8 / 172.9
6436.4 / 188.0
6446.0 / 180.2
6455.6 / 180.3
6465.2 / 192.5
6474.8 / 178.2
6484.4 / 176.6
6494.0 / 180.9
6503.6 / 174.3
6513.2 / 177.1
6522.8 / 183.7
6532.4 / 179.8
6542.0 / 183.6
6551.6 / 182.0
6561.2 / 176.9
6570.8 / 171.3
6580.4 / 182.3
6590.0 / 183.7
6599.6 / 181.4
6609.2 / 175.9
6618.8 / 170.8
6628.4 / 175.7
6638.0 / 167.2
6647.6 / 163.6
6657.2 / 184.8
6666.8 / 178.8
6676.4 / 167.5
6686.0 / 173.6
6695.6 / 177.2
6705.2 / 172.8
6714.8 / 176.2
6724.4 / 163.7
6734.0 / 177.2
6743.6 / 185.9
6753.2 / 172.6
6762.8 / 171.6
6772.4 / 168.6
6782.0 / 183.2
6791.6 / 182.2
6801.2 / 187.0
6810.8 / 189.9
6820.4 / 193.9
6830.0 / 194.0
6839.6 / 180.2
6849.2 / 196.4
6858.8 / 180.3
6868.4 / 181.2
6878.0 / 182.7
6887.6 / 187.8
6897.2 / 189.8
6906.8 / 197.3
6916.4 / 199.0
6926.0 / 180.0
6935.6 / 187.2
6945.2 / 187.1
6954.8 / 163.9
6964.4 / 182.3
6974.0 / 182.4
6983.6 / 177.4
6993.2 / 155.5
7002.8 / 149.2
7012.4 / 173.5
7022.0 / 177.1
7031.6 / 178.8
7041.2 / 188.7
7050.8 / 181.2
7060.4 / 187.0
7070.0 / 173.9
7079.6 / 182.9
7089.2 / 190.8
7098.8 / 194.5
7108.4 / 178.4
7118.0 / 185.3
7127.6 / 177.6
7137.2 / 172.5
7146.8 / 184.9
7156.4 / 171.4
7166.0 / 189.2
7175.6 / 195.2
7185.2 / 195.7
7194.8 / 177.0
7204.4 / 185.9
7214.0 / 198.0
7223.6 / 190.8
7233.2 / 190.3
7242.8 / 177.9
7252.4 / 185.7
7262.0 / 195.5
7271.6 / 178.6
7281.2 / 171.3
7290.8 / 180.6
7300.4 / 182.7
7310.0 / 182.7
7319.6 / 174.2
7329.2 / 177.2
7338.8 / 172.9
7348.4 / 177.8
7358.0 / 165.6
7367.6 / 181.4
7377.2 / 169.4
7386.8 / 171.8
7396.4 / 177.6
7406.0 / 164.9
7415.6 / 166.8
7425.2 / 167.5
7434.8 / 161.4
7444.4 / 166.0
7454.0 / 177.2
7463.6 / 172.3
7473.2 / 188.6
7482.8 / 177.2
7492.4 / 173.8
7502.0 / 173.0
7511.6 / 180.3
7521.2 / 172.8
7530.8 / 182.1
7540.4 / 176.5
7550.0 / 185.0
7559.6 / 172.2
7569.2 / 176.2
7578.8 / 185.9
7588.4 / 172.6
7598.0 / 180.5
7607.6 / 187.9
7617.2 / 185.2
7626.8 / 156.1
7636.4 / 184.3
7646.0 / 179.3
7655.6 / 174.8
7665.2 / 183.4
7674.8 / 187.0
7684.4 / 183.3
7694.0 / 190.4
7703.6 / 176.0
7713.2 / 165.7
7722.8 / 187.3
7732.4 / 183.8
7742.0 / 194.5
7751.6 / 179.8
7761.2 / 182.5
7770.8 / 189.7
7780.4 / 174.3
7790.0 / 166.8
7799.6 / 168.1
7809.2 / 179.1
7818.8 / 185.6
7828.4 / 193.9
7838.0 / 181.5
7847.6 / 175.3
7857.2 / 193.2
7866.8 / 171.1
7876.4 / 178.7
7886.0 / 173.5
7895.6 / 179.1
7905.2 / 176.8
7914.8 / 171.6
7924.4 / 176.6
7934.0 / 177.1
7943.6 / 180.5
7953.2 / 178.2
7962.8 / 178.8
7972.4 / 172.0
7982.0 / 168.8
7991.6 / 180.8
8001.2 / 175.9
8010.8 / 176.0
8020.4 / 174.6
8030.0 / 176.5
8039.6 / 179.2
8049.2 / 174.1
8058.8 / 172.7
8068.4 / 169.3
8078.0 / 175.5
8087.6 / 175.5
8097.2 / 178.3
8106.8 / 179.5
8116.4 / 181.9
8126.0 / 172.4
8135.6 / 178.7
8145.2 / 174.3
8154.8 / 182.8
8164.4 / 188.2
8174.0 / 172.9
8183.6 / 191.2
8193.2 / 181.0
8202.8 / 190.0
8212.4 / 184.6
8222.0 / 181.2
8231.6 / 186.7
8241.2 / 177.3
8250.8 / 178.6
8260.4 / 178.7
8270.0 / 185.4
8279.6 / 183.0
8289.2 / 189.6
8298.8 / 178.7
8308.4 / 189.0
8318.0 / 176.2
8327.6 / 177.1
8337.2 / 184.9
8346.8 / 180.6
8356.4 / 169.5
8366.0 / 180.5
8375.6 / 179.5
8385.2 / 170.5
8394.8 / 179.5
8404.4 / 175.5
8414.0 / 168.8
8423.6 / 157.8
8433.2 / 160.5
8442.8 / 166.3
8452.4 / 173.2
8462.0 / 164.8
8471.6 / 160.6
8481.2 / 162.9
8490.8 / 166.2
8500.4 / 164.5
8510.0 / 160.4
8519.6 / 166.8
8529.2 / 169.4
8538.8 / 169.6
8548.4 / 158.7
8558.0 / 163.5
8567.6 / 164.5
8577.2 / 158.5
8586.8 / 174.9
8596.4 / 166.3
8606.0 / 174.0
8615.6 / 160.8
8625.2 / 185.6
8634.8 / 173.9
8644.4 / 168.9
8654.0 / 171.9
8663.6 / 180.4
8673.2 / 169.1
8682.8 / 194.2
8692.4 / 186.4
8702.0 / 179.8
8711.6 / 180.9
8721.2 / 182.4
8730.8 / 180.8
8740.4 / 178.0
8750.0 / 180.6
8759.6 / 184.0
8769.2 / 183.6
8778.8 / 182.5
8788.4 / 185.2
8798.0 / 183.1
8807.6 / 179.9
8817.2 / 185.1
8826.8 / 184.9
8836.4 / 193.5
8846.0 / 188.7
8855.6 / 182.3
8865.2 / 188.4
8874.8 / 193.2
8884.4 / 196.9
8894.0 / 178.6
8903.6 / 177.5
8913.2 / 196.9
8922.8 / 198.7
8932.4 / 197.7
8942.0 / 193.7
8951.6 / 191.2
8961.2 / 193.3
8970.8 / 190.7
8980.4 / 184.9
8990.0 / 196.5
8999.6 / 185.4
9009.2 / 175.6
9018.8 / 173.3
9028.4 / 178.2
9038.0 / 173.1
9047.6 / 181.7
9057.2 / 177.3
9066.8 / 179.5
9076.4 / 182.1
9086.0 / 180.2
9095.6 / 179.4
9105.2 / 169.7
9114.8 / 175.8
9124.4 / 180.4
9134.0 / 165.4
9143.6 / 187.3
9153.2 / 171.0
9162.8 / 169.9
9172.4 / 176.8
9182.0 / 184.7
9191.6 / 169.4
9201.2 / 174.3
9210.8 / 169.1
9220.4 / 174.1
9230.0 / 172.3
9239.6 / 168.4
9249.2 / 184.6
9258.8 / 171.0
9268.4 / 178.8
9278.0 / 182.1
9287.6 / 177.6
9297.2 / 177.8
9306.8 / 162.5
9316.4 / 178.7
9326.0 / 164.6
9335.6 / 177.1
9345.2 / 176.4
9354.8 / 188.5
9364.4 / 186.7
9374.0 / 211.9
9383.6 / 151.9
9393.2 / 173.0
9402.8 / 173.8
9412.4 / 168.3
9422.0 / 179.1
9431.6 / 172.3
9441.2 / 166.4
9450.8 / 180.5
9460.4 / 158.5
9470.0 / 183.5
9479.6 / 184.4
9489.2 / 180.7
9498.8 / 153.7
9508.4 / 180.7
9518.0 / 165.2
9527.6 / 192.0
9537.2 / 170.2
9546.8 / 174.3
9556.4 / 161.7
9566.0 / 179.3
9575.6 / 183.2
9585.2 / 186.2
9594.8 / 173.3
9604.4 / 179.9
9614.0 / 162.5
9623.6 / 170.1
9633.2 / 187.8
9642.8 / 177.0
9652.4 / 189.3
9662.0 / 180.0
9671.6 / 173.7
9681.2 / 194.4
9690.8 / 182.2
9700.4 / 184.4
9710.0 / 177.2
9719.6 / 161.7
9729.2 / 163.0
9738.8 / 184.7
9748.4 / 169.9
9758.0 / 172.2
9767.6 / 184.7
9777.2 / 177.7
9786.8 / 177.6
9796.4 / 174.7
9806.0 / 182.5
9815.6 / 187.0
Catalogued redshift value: 0.19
